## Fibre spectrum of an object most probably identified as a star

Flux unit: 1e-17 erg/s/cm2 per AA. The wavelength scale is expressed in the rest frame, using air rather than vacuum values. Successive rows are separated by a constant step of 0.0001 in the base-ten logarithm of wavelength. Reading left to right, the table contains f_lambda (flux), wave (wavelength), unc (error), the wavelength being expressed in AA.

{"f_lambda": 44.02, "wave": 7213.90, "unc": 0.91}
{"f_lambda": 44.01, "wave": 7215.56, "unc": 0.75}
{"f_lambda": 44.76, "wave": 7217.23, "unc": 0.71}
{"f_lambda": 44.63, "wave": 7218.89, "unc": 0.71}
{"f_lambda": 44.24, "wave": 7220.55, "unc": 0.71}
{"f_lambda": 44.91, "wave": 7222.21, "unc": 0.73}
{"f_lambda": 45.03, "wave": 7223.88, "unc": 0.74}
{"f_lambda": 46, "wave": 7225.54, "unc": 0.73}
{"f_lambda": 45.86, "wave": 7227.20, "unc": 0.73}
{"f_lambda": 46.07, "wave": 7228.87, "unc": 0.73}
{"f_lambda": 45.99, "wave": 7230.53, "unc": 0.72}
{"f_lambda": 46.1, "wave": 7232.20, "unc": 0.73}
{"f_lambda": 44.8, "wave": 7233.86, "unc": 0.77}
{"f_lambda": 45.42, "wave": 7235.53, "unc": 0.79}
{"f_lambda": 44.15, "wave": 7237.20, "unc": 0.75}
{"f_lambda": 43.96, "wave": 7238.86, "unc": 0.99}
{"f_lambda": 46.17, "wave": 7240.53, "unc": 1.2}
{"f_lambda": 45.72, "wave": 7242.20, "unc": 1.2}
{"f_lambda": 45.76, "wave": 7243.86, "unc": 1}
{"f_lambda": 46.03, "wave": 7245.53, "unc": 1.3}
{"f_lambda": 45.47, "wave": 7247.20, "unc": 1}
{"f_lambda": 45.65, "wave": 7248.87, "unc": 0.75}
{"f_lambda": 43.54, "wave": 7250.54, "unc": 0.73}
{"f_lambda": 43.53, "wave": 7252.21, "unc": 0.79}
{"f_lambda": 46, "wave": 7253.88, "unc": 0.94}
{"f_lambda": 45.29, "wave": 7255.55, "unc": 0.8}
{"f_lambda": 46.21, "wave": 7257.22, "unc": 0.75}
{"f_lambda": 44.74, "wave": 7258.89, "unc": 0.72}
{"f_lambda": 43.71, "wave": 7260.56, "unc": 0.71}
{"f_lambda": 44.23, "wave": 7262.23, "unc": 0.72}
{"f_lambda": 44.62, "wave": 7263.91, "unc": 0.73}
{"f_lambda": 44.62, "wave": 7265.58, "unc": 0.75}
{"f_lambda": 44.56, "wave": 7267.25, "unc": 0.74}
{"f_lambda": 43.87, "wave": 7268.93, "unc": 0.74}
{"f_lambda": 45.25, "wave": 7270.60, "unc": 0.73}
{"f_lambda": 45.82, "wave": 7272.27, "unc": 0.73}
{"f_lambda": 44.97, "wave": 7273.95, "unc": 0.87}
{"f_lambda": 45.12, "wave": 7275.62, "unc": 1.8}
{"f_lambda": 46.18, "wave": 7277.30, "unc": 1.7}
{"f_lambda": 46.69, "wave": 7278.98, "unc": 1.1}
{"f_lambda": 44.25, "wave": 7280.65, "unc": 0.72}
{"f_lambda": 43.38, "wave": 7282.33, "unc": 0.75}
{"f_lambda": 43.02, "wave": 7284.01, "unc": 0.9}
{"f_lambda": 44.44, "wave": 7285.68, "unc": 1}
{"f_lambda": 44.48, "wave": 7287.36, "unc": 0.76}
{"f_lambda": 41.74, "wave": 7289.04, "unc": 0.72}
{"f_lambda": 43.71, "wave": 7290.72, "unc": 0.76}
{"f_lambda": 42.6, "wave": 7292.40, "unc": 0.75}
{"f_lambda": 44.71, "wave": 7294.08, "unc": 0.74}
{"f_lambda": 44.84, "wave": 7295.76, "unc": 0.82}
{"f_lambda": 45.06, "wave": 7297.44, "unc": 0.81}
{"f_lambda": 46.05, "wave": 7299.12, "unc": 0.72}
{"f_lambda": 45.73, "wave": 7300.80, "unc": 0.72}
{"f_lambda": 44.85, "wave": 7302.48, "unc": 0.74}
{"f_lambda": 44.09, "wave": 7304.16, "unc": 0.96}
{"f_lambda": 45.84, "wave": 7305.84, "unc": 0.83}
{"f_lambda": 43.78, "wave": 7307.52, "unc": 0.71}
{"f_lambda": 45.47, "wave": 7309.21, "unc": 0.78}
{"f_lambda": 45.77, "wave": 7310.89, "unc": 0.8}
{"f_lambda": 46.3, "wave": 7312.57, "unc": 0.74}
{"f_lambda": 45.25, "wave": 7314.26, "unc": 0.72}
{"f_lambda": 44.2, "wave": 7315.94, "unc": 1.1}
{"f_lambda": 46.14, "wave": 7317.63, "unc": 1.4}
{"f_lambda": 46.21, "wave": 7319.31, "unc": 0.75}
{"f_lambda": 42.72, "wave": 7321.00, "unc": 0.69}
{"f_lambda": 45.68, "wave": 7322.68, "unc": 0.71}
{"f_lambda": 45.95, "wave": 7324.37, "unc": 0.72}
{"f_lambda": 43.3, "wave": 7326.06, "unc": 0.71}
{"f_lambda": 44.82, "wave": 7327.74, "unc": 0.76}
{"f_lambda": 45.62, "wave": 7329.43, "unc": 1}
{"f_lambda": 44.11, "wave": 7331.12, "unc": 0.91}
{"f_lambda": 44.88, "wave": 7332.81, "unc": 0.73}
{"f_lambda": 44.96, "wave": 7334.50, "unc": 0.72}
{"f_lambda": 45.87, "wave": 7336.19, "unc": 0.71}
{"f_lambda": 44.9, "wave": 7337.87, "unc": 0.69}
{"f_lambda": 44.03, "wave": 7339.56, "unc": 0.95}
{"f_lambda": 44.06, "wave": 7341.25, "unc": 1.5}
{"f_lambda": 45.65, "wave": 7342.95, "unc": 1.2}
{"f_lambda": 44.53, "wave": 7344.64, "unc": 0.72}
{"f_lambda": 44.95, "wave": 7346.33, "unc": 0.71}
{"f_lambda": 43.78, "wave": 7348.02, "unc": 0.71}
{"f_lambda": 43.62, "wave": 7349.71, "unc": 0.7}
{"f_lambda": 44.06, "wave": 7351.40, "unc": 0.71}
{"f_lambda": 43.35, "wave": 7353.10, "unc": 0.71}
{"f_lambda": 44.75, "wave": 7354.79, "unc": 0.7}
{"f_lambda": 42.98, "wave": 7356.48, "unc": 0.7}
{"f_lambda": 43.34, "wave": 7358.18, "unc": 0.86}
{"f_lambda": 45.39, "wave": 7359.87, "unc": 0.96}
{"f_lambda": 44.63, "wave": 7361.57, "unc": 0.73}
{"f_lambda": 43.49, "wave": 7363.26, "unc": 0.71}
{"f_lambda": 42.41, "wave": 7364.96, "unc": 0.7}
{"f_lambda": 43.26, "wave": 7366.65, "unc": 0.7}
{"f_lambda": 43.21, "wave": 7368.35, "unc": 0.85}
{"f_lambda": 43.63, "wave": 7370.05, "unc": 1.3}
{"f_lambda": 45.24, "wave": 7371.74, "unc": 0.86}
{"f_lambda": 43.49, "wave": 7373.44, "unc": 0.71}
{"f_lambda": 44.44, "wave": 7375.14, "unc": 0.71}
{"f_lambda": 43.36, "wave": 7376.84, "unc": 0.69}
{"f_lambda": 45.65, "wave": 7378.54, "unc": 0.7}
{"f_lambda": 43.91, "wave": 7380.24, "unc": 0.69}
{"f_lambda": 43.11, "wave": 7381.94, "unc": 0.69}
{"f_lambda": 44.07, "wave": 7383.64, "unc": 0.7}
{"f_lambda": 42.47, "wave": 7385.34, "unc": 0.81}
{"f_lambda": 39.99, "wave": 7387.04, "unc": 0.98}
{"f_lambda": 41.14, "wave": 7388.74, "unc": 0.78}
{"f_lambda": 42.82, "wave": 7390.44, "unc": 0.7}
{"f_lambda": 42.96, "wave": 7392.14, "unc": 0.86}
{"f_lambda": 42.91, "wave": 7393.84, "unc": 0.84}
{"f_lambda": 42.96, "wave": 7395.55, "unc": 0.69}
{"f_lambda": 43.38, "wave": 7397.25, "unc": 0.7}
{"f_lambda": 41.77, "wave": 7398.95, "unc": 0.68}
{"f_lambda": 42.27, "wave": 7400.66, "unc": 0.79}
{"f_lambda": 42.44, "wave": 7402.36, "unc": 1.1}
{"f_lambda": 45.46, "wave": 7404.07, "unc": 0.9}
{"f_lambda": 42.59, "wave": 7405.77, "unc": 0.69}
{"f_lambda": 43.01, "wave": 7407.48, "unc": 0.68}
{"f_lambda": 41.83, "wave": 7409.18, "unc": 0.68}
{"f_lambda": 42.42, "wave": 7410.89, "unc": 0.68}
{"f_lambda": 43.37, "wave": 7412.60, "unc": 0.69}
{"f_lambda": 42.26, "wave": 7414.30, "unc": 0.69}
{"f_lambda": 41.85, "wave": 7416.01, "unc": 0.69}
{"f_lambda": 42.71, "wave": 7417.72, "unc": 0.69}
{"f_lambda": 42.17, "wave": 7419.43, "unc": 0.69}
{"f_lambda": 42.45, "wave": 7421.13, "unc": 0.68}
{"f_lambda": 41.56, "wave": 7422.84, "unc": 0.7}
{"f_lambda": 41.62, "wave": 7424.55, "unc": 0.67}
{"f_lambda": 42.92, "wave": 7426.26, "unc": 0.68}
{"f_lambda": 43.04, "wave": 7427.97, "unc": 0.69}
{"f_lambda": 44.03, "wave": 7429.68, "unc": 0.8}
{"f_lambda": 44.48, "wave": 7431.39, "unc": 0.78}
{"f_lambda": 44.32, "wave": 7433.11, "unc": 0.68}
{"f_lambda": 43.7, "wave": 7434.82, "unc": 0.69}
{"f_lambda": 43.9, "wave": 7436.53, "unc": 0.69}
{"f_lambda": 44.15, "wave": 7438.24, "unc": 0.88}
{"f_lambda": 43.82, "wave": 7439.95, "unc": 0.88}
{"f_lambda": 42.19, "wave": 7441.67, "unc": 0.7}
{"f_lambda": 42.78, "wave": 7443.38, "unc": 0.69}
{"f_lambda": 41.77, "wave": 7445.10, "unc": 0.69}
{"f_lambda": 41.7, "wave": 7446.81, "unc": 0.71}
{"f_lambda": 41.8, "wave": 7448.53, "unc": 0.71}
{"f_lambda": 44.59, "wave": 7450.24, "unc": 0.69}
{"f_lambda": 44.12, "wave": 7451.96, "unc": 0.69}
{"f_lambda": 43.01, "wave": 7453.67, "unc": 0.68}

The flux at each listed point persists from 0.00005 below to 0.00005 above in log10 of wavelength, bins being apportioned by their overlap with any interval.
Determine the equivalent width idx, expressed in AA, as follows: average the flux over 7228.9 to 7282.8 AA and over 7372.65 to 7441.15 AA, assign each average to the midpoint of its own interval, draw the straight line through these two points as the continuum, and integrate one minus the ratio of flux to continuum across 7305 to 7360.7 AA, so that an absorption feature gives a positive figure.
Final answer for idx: -0.89 AA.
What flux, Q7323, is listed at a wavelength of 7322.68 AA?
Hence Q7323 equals 45.68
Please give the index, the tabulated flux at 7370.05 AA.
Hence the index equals 43.63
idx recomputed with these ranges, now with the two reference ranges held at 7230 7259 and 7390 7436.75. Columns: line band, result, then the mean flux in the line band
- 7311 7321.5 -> -0.2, 45.2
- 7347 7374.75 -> -0.1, 43.8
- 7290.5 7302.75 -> -0.1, 44.7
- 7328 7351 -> -0.4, 44.7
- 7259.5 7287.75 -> 0.1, 44.7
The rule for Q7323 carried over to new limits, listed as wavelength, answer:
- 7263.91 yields 44.62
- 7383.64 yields 44.07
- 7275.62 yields 45.12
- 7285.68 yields 44.44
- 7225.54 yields 46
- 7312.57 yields 46.3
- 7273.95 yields 44.97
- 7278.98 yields 46.69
